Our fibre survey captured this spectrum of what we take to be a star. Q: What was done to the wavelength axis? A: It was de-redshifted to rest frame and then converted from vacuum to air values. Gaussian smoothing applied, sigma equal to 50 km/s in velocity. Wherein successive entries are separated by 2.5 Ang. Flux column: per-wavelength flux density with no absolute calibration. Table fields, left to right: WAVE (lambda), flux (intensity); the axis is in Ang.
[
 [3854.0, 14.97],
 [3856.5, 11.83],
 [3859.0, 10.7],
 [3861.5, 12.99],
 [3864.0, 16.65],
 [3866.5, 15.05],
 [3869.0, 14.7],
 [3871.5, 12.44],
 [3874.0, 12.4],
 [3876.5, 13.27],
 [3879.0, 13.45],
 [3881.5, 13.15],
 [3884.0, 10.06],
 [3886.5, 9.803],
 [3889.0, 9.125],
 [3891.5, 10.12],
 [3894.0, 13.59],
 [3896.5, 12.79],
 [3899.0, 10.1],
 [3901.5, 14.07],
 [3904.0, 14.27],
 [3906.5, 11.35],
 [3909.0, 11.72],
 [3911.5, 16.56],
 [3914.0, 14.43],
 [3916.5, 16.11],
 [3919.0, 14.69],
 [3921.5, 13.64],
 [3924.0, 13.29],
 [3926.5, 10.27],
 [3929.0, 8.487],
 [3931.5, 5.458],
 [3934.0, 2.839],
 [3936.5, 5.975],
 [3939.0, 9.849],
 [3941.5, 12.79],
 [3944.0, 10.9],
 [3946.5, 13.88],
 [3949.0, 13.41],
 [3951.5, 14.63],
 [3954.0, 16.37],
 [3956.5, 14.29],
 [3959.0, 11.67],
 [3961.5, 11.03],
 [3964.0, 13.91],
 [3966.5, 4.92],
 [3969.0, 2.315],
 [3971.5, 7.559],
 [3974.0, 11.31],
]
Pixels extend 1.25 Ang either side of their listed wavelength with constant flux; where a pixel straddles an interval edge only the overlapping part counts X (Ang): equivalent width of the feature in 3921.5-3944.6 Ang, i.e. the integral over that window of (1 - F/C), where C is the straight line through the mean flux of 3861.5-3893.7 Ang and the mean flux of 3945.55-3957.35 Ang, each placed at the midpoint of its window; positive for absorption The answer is 8.2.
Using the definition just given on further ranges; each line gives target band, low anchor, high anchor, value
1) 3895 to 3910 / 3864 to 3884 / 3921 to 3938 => -2.2 Ang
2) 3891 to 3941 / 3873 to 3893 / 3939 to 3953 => 2.5 Ang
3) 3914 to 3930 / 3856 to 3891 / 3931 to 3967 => -1.9 Ang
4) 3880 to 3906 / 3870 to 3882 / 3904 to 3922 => 3.4 Ang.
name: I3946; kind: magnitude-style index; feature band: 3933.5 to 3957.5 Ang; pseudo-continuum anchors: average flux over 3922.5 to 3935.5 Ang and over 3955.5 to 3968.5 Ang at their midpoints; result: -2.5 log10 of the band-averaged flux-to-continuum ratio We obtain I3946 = -0.23 mag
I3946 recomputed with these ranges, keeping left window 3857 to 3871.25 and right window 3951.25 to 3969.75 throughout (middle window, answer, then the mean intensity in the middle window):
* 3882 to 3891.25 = 0.30 mag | 9.99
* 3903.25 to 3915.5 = -0.09 mag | 13.7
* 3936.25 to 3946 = 0.11 mag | 10.6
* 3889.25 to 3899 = 0.12 mag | 11.6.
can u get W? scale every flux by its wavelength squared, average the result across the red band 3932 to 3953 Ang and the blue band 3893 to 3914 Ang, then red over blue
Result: 0.81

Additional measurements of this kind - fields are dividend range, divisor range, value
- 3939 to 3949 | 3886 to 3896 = 1.16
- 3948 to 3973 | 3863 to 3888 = 0.88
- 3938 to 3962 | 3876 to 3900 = 1.16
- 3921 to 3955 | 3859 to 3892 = 0.89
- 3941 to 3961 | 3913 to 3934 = 1.19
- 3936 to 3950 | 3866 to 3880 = 0.88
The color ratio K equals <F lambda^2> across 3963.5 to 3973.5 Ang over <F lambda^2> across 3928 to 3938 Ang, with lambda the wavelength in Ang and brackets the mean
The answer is 1.2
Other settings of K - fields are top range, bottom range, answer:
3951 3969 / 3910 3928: 0.84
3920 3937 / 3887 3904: 0.76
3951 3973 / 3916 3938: 1.09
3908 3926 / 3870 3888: 1.20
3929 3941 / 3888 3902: 0.59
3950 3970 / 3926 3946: 1.35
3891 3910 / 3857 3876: 0.93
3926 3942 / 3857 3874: 0.58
